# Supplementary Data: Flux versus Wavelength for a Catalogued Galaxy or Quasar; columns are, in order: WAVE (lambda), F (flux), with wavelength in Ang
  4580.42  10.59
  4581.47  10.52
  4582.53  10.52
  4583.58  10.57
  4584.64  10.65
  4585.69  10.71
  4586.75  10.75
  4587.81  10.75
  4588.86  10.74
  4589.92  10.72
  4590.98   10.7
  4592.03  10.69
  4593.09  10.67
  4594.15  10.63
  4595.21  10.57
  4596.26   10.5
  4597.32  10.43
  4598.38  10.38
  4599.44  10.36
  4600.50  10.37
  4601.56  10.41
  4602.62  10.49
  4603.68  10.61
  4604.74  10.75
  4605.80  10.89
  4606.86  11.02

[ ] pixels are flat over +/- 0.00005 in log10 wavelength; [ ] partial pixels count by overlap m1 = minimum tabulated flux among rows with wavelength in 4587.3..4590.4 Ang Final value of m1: 10.72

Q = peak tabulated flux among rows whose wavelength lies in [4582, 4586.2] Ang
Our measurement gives 10.71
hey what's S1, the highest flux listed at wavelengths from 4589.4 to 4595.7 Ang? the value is 10.72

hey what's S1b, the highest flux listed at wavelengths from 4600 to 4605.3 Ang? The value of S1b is 10.75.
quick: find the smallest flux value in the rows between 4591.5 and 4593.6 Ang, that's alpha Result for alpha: 10.67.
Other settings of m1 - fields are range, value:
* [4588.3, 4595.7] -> 10.57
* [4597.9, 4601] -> 10.36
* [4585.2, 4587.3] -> 10.71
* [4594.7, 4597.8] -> 10.43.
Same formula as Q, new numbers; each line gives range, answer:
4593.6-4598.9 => 10.63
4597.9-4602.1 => 10.41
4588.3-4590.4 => 10.74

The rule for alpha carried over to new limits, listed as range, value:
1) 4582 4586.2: 10.52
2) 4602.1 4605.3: 10.49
